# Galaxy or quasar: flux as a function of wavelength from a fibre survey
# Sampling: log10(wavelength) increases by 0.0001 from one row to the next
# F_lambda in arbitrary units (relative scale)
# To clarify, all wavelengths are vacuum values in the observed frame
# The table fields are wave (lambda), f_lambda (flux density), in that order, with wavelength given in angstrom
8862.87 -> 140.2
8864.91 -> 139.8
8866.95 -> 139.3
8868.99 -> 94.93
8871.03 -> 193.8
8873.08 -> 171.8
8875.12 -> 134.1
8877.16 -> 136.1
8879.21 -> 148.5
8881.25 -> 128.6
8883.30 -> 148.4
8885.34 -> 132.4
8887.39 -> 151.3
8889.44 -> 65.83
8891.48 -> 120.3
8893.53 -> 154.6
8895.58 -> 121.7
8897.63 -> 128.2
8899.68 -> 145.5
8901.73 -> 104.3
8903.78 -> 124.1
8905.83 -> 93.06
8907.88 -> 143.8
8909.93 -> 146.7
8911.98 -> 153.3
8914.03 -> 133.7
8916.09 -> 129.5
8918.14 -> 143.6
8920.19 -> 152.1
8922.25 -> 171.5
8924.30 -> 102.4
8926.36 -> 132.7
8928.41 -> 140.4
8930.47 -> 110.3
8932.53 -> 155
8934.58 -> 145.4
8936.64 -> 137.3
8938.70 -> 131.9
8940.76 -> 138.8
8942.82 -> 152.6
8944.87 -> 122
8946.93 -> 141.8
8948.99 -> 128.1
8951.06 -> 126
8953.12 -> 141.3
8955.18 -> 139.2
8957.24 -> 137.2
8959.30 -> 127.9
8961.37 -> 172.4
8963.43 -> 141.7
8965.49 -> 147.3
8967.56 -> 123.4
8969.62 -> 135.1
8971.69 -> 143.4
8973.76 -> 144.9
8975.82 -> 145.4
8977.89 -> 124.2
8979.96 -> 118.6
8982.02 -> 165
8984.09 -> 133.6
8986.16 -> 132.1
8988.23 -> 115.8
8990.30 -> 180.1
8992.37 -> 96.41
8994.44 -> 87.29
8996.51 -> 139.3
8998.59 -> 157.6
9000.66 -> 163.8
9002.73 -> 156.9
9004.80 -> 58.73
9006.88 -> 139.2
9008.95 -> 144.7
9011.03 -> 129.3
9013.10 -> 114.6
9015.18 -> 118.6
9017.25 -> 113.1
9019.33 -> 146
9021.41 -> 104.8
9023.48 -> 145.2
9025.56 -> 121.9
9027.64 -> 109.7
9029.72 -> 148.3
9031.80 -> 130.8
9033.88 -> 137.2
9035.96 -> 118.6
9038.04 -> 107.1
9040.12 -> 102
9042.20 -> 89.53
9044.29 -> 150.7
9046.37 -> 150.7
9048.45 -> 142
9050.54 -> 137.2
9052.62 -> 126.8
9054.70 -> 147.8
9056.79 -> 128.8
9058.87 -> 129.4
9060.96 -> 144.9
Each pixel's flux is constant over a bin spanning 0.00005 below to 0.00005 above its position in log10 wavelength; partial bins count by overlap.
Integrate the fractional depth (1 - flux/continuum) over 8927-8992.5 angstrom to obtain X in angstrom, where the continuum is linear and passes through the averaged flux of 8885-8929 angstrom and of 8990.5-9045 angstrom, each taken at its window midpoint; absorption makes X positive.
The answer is -4.9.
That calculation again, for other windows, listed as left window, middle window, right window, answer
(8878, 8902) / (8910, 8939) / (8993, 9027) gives -2.22 angstrom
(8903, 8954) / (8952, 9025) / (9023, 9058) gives -0.86 angstrom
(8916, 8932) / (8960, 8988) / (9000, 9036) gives -1.69 angstrom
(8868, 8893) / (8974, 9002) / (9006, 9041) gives -1.71 angstrom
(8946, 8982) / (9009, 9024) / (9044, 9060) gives 1.45 angstrom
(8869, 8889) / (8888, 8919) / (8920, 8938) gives 2.97 angstrom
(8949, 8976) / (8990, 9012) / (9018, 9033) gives 0.46 angstrom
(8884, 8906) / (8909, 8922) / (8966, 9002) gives -1.90 angstrom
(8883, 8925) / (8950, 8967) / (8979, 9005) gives -1.06 angstrom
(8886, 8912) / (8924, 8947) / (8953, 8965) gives 0.33 angstrom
